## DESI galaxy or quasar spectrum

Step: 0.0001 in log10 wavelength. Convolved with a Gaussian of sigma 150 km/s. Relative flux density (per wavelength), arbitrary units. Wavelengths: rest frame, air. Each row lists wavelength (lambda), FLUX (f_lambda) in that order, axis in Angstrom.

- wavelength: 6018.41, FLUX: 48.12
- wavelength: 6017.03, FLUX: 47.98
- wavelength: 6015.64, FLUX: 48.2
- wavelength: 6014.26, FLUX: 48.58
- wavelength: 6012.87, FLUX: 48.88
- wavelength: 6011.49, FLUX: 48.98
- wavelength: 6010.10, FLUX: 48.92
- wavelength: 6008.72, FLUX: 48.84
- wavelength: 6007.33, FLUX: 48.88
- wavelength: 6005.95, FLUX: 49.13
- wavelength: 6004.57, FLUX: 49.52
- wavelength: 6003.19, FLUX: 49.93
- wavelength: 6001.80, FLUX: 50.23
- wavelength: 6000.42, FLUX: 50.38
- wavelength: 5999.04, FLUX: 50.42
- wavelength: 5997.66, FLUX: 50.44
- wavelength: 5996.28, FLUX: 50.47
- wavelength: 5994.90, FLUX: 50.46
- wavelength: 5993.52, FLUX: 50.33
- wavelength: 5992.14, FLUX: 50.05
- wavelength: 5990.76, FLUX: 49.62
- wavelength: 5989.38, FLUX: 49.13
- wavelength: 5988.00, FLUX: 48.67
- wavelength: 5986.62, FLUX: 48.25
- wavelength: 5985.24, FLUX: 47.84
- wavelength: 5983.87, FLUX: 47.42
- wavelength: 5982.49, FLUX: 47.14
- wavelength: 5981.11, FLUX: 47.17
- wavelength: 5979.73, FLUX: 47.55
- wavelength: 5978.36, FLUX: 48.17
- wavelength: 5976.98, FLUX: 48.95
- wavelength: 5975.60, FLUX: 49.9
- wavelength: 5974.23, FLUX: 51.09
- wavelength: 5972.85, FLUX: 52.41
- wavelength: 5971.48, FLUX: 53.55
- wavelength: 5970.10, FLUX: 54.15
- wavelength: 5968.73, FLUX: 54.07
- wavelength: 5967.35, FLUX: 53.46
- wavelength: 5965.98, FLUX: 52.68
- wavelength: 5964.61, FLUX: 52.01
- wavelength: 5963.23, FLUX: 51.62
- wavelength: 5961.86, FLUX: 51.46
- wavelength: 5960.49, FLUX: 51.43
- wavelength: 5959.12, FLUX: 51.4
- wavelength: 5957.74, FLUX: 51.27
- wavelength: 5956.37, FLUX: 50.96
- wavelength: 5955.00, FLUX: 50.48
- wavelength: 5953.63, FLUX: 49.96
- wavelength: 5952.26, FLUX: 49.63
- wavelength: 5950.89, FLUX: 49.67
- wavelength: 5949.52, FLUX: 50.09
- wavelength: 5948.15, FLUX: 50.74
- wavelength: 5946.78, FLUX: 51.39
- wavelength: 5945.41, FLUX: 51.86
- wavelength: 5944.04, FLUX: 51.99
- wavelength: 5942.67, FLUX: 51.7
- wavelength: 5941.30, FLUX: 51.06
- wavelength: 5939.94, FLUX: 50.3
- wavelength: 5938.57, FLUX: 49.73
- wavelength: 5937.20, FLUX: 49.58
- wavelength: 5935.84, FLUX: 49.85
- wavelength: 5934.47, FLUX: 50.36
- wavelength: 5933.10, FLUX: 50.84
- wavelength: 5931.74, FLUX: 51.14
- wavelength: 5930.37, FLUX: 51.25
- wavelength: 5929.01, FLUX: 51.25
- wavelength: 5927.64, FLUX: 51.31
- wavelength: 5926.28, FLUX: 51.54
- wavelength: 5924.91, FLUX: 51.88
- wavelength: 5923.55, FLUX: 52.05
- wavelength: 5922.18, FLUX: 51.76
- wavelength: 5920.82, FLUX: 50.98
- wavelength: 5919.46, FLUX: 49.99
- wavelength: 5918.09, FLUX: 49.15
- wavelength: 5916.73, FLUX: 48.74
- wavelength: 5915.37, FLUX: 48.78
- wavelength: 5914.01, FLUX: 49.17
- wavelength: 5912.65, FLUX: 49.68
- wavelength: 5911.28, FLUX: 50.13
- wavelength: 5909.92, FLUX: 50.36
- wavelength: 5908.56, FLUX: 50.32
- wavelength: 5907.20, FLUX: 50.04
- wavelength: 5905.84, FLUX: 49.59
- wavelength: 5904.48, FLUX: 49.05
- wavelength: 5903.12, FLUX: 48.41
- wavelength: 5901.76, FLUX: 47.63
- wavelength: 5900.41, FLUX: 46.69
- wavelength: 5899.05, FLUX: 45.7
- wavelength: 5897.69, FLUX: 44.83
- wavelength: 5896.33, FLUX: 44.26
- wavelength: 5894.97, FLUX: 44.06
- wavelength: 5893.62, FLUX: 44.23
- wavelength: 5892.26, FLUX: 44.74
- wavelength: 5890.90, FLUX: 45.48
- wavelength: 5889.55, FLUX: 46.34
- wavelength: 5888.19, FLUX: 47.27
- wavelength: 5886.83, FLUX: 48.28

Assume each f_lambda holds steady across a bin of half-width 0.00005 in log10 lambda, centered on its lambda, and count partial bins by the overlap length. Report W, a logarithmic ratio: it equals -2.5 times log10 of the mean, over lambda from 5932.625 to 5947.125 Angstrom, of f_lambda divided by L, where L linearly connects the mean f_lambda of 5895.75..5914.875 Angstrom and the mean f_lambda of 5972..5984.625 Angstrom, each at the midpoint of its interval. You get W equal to -0.05 mag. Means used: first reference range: 48.3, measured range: 50.8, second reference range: 48.9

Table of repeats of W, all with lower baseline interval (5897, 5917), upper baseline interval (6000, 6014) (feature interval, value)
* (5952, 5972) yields -0.06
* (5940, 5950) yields -0.05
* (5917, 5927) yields -0.05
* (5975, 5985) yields 0.02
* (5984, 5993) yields 0.01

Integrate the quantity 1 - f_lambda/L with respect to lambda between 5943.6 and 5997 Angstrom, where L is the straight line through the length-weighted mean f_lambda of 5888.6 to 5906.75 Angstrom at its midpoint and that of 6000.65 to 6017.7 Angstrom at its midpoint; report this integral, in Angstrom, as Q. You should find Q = -2.7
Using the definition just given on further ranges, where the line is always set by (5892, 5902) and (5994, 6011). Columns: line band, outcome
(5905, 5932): -2.5 Angstrom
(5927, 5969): -3.2 Angstrom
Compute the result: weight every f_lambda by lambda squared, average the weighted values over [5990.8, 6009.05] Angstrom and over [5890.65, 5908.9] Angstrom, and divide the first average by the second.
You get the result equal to 1.10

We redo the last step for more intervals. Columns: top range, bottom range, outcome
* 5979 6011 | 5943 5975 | 0.96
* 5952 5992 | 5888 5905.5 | 1.12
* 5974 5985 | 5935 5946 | 0.96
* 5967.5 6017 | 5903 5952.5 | 1.01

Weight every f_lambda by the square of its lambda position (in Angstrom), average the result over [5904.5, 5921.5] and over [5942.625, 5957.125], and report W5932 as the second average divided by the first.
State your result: 1.03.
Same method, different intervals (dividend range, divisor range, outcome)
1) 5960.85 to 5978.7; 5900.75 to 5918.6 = 1.07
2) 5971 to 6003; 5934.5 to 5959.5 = 0.99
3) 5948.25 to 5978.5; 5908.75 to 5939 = 1.03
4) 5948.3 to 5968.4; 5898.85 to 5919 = 1.06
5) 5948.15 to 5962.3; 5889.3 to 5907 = 1.11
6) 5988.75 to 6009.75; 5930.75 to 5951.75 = 1.00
